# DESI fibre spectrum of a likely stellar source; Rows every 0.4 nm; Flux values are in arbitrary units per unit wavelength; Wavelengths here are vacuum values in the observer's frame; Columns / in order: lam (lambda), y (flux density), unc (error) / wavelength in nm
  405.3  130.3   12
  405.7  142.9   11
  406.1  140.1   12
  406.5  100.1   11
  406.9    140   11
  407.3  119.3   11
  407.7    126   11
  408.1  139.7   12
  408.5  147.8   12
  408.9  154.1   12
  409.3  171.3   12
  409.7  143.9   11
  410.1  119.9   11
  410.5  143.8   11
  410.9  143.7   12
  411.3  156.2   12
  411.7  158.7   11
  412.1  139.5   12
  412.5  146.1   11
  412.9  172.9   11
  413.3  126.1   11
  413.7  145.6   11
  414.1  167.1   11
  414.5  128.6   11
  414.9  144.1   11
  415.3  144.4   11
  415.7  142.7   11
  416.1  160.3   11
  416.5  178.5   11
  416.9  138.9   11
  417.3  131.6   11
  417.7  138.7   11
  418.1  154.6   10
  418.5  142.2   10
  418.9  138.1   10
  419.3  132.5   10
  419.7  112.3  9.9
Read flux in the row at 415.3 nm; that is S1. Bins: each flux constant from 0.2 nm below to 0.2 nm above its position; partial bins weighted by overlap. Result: 144.4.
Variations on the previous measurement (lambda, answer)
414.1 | 167.1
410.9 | 143.7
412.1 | 139.5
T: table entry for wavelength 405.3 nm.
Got 130.3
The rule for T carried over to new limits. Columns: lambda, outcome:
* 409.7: 143.9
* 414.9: 144.1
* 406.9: 140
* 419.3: 132.5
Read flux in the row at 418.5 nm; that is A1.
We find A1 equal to 142.2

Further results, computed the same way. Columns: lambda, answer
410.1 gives 119.9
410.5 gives 143.8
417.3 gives 131.6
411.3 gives 156.2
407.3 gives 119.3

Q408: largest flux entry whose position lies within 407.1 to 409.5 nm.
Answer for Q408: 171.3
